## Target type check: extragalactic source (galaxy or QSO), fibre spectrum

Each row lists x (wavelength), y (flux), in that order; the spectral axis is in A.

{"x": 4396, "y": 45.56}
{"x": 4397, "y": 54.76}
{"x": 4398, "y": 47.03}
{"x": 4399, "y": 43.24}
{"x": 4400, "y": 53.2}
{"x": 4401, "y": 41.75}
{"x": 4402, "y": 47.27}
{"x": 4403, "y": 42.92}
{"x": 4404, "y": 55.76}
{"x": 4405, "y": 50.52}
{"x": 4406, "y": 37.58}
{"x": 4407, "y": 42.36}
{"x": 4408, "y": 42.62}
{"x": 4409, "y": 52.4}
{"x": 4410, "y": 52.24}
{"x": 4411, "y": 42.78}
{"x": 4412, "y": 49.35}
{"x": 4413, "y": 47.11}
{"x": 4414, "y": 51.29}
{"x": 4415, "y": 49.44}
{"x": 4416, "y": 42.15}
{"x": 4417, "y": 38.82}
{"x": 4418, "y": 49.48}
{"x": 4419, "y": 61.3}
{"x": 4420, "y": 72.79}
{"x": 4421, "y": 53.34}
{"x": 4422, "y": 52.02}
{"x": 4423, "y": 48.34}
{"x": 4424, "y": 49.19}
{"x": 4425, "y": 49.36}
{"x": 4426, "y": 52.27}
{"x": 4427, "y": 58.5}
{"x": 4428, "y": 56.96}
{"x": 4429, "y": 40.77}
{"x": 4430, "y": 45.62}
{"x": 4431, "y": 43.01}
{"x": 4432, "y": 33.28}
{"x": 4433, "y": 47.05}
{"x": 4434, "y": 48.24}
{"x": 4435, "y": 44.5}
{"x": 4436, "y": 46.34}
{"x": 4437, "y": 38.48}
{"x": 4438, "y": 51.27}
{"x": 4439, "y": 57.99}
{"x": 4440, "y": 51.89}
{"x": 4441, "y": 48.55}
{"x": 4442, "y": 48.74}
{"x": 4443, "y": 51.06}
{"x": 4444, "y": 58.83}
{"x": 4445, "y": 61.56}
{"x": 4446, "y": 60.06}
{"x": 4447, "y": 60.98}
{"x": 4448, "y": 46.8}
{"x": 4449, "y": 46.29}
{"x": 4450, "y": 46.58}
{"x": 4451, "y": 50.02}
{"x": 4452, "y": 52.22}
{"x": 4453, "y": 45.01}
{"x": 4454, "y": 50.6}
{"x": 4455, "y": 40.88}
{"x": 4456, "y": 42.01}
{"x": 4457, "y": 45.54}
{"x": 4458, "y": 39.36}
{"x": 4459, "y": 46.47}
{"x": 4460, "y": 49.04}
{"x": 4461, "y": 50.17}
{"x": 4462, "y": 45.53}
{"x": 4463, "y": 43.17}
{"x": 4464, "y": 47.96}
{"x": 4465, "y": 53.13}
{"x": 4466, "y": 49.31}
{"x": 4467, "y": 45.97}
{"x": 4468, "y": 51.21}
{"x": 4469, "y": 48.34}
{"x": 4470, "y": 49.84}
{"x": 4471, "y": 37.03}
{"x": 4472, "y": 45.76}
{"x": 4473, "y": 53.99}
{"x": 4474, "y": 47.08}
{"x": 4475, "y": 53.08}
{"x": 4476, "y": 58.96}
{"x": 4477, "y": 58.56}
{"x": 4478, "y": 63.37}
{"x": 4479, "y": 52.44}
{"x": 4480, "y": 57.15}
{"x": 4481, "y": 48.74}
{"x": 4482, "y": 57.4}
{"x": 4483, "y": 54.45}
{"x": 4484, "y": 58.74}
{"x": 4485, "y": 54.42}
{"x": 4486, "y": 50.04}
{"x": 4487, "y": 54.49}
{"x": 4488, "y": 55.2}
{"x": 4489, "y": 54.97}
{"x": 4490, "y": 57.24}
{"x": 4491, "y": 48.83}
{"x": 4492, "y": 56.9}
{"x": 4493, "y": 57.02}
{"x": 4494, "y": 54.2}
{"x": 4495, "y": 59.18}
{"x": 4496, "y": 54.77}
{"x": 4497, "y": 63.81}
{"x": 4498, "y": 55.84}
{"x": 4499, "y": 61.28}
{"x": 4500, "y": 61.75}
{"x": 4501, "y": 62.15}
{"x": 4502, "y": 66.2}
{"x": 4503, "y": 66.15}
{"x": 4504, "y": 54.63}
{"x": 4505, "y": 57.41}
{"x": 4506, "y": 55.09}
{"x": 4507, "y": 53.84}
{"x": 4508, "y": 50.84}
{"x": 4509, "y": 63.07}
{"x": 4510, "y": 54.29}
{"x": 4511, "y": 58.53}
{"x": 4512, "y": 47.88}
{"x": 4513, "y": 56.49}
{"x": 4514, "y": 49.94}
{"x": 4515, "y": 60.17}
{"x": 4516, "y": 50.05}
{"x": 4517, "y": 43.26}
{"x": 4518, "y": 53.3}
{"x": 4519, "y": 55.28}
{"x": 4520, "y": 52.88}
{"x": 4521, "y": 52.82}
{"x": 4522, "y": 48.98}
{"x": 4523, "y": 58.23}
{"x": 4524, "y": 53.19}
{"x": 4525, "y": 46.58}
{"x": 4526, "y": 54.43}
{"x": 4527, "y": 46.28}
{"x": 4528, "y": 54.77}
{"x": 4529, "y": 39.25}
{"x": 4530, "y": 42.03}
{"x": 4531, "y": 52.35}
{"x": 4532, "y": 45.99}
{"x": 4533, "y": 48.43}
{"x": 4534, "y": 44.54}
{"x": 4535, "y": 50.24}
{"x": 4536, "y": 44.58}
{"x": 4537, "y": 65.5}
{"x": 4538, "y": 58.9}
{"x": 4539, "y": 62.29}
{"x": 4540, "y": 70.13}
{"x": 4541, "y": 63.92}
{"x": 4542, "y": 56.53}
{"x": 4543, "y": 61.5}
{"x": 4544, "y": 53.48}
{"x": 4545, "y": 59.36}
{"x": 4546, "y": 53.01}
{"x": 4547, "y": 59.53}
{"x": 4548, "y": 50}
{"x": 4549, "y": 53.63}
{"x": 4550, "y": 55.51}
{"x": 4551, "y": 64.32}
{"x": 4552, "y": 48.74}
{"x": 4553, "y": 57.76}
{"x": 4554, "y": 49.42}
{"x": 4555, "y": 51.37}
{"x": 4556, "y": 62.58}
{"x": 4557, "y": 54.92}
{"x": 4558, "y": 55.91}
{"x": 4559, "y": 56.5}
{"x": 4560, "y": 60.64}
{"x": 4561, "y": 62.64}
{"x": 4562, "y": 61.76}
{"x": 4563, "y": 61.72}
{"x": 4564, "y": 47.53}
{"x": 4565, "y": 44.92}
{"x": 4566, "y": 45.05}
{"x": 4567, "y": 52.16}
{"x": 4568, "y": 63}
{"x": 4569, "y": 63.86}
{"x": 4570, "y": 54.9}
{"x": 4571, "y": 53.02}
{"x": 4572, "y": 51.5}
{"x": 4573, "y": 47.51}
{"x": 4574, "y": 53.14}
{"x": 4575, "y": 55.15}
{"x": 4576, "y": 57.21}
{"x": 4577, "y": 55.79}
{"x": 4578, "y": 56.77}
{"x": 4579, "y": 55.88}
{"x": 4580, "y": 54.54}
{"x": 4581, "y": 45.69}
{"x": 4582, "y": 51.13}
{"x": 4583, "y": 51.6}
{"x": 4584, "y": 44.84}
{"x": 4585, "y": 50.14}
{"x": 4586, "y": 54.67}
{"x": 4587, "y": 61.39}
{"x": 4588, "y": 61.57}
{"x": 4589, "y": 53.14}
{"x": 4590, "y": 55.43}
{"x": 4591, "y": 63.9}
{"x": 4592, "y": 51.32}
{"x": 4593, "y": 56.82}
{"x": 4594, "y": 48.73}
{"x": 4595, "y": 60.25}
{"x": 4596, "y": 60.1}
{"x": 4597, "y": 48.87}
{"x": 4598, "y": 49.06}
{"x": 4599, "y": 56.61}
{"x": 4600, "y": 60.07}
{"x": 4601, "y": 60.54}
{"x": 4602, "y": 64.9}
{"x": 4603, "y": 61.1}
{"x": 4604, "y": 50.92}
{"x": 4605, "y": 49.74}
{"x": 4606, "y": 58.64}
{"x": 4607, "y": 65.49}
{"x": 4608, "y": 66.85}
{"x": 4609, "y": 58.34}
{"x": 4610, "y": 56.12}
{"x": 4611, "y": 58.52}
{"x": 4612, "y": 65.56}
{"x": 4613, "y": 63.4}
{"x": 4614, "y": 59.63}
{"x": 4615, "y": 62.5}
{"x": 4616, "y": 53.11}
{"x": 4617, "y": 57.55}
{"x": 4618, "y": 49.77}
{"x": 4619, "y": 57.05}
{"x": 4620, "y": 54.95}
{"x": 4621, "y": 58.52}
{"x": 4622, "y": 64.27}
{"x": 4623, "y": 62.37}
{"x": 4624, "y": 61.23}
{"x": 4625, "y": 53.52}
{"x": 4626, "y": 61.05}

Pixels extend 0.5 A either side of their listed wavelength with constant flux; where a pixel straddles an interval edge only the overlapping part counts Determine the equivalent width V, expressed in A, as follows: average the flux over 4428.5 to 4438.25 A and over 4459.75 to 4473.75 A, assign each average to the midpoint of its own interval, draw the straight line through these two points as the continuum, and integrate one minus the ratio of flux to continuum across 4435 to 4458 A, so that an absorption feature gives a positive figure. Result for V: -2.3 A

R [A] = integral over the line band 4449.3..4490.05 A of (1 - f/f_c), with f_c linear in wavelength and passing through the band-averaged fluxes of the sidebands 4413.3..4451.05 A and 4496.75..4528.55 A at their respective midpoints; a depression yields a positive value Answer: 1.8 A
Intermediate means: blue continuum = 50.3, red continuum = 55.2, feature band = 50.3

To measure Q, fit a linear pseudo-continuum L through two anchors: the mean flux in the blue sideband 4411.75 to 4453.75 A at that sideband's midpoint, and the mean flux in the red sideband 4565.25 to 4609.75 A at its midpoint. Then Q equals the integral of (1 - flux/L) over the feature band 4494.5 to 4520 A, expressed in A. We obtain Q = -1.86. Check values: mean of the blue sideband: 50.2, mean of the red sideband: 55.4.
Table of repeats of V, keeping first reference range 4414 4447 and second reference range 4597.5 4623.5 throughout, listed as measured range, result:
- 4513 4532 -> 1.4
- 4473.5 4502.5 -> -1.8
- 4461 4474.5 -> 1.2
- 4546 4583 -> 1.2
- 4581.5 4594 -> 0.7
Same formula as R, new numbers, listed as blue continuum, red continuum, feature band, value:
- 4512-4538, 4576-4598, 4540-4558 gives -1.5 A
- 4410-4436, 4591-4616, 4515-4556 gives 0.9 A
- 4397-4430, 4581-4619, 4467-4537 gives -1.0 A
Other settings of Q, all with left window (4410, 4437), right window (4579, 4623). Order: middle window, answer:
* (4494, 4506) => -1.74 A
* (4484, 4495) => -0.63 A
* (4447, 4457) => 0.55 A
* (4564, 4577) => 0.49 A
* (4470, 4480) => -0.24 A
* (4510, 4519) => 0.03 A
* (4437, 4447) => -0.86 A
